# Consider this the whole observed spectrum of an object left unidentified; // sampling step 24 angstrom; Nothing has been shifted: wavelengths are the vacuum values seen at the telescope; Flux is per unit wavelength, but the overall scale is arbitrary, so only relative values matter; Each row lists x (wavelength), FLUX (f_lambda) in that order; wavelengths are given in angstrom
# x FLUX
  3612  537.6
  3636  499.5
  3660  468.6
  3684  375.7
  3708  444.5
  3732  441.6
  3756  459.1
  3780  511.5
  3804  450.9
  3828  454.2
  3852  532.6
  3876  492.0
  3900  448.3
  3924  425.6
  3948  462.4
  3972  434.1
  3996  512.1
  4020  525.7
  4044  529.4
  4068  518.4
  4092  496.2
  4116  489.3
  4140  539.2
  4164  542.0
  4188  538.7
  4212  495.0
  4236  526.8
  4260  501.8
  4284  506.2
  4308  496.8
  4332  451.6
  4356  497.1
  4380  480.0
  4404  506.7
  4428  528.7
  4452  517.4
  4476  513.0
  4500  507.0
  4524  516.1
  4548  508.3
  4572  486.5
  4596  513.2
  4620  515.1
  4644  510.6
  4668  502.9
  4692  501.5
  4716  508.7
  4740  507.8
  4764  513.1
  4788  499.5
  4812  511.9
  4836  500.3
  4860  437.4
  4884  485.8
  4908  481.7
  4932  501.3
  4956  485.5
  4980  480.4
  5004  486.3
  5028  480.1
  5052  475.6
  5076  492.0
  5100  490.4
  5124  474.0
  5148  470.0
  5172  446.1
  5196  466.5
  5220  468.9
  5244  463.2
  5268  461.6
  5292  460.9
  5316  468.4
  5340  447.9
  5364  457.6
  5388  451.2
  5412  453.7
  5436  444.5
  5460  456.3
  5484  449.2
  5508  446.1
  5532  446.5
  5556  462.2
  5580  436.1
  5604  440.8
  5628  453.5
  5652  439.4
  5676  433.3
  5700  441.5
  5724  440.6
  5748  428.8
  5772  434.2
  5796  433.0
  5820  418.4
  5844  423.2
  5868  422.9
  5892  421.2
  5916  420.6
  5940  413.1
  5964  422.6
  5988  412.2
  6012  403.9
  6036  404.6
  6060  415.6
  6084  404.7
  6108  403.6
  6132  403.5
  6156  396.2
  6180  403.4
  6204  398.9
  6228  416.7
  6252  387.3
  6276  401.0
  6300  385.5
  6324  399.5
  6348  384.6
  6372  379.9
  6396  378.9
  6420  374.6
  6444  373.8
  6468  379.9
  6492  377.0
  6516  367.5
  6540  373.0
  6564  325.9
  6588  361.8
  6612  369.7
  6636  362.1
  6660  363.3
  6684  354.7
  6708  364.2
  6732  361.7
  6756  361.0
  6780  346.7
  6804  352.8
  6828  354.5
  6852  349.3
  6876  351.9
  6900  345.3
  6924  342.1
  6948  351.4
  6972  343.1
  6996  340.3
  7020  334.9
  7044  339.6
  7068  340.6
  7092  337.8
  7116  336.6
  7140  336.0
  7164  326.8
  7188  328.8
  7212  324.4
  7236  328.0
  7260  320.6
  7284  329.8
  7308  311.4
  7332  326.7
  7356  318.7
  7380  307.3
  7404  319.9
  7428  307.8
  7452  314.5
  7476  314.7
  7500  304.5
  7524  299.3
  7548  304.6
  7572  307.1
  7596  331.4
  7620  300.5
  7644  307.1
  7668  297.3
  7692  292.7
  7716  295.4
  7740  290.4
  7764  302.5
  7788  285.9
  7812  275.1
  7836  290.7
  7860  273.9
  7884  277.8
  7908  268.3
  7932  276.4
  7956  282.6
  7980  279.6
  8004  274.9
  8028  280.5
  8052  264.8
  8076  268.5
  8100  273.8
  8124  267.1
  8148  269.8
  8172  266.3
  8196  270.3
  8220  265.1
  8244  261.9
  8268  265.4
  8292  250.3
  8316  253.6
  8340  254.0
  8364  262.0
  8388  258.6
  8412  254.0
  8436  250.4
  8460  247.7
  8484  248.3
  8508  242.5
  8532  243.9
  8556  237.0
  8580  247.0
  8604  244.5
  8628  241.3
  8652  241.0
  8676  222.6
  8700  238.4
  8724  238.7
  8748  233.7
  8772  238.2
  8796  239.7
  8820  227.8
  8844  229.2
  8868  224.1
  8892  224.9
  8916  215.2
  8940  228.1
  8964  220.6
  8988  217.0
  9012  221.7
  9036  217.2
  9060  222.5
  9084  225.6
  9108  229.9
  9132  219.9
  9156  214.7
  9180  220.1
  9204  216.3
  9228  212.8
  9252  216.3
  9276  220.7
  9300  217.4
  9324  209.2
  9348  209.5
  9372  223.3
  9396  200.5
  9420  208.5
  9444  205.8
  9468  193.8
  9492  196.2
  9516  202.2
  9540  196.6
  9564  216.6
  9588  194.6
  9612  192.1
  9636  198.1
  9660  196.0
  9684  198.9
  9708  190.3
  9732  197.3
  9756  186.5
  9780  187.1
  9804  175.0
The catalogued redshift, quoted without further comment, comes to 0.000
